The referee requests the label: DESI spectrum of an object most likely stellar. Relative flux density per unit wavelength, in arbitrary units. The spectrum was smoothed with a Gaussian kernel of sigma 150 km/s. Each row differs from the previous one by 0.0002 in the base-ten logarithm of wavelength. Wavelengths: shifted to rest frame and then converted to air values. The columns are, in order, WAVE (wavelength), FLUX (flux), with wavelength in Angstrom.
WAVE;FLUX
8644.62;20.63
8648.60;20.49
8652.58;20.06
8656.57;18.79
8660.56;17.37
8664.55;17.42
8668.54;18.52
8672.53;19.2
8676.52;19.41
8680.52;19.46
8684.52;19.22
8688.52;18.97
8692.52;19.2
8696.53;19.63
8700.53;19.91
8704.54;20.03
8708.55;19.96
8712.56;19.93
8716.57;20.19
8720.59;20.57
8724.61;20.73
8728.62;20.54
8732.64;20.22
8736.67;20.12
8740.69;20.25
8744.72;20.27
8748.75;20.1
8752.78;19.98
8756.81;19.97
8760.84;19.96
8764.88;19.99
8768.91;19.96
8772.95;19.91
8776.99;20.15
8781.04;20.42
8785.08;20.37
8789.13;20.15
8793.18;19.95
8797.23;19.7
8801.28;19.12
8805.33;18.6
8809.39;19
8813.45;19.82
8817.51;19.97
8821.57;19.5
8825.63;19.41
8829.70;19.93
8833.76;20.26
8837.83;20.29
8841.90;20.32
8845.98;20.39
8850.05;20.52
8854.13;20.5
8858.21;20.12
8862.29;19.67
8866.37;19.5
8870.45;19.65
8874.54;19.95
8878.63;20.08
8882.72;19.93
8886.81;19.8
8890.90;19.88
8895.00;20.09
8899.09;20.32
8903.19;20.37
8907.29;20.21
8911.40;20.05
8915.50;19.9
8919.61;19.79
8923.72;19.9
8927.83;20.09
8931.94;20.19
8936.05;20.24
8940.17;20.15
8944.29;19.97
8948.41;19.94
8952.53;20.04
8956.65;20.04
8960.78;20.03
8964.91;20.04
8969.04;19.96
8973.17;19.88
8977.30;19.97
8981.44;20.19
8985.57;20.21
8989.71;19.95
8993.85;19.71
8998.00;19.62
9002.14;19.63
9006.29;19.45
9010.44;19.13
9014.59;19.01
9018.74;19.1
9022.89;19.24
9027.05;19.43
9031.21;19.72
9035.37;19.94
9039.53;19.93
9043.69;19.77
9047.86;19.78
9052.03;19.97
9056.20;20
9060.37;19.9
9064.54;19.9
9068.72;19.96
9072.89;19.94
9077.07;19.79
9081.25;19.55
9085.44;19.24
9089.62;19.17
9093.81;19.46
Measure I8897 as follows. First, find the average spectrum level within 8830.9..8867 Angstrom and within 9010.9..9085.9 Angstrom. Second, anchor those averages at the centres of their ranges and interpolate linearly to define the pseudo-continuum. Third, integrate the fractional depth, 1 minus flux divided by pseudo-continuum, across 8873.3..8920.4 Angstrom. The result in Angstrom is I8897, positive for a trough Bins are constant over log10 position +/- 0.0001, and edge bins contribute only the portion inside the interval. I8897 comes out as 0.1 Angstrom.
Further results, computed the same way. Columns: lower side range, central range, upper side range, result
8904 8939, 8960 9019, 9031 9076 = 0.71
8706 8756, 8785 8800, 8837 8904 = 0.15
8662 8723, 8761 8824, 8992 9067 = -0.93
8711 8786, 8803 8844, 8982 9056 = 0.68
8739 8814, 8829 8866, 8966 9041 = -0.72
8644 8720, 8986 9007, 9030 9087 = 0.02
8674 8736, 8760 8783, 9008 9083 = -0.28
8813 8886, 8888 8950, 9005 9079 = -0.61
